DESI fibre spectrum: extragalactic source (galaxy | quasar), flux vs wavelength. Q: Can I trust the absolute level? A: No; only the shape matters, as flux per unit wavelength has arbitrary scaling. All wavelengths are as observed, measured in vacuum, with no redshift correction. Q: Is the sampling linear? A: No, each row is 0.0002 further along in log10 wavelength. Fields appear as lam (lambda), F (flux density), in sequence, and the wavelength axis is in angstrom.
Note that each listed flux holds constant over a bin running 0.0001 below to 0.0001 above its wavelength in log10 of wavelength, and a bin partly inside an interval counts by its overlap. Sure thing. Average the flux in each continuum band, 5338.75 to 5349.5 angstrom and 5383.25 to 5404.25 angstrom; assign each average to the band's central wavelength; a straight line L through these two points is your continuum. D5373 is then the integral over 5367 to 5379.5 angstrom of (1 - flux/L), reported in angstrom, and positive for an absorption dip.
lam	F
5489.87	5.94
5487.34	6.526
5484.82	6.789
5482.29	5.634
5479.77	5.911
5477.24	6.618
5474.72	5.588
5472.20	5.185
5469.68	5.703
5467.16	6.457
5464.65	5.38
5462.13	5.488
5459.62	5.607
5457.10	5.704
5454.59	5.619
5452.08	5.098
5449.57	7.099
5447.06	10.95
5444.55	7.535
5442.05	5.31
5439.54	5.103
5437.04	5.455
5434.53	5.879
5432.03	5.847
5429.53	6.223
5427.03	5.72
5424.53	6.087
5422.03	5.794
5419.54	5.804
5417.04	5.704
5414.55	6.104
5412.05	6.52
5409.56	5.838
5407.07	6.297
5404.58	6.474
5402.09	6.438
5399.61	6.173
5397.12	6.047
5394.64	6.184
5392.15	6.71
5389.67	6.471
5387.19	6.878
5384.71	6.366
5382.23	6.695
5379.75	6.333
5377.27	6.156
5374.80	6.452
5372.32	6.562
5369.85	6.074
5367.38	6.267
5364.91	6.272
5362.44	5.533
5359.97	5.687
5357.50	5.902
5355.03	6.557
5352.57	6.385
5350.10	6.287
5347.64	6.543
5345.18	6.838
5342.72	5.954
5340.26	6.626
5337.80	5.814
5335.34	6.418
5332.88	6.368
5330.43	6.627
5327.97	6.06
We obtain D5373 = 0.2 angstrom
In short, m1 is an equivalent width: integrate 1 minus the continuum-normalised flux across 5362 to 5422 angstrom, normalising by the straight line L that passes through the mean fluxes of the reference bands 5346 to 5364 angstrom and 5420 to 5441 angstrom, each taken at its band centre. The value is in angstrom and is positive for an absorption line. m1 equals -3.1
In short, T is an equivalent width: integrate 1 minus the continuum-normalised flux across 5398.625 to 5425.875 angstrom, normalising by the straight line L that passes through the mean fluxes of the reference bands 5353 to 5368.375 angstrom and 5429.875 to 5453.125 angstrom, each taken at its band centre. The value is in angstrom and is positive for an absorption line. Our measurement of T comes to 0.9 angstrom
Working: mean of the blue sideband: 6.05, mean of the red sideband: 6.48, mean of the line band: 6.11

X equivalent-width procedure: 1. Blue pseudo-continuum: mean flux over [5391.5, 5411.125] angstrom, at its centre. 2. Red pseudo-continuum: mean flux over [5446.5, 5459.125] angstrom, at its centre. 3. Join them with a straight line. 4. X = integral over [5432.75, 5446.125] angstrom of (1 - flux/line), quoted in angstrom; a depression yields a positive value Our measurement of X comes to 1.1 angstrom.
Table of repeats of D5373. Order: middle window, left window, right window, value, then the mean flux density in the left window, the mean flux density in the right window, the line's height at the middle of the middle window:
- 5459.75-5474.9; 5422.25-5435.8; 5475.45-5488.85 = 1.3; 5.94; 6.26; 6.17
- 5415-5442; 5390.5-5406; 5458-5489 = 1.8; 6.34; 5.91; 6.17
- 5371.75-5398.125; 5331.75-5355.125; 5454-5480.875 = -1.2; 6.37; 5.75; 6.16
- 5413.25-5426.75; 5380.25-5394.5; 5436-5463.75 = 1.1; 6.57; 6.26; 6.41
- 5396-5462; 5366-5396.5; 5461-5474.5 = -1.9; 6.42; 5.64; 5.99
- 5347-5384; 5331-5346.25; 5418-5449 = 0.5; 6.34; 6.32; 6.34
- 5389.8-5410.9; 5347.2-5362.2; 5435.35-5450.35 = 0.8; 6.16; 6.87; 6.53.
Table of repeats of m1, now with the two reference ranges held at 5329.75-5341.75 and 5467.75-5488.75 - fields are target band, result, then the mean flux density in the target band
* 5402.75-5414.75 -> -0.2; 6.26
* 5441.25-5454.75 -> -2.3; 7.1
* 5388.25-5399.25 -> -0.2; 6.35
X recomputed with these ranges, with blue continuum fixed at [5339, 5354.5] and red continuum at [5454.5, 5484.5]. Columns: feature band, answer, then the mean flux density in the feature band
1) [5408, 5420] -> 0.1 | 6.01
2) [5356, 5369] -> 0.8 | 5.95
